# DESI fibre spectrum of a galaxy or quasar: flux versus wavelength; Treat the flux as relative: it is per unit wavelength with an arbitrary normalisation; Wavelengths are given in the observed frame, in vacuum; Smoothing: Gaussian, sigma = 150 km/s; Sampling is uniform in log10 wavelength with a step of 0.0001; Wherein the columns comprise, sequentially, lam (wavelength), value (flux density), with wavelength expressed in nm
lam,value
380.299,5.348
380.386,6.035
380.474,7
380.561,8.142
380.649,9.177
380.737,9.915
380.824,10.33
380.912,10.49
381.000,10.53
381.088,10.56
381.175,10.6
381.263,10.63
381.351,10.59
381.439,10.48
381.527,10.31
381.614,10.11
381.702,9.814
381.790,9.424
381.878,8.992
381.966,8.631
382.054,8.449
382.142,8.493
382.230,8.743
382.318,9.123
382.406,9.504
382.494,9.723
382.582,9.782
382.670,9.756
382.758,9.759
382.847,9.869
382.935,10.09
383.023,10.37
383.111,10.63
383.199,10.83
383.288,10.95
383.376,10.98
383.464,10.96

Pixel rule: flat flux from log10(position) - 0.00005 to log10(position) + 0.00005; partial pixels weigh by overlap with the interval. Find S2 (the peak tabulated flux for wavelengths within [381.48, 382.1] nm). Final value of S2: 10.31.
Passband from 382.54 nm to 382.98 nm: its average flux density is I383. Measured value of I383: 9.85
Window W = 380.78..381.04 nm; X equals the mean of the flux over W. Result 10.5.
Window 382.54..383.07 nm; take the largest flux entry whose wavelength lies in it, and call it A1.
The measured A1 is 10.37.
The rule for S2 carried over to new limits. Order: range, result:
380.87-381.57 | 10.63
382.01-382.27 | 8.743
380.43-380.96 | 10.49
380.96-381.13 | 10.56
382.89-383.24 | 10.83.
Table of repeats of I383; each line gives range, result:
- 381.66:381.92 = 9.4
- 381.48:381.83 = 9.94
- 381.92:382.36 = 8.69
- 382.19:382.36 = 8.94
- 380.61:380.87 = 9.83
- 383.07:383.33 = 10.8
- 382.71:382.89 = 9.77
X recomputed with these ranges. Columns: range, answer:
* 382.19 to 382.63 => 9.39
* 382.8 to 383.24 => 10.3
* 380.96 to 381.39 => 10.6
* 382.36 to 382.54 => 9.62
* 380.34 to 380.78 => 8.04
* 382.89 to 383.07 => 10.3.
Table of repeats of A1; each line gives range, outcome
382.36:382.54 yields 9.723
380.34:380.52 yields 7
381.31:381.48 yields 10.59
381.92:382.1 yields 8.631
